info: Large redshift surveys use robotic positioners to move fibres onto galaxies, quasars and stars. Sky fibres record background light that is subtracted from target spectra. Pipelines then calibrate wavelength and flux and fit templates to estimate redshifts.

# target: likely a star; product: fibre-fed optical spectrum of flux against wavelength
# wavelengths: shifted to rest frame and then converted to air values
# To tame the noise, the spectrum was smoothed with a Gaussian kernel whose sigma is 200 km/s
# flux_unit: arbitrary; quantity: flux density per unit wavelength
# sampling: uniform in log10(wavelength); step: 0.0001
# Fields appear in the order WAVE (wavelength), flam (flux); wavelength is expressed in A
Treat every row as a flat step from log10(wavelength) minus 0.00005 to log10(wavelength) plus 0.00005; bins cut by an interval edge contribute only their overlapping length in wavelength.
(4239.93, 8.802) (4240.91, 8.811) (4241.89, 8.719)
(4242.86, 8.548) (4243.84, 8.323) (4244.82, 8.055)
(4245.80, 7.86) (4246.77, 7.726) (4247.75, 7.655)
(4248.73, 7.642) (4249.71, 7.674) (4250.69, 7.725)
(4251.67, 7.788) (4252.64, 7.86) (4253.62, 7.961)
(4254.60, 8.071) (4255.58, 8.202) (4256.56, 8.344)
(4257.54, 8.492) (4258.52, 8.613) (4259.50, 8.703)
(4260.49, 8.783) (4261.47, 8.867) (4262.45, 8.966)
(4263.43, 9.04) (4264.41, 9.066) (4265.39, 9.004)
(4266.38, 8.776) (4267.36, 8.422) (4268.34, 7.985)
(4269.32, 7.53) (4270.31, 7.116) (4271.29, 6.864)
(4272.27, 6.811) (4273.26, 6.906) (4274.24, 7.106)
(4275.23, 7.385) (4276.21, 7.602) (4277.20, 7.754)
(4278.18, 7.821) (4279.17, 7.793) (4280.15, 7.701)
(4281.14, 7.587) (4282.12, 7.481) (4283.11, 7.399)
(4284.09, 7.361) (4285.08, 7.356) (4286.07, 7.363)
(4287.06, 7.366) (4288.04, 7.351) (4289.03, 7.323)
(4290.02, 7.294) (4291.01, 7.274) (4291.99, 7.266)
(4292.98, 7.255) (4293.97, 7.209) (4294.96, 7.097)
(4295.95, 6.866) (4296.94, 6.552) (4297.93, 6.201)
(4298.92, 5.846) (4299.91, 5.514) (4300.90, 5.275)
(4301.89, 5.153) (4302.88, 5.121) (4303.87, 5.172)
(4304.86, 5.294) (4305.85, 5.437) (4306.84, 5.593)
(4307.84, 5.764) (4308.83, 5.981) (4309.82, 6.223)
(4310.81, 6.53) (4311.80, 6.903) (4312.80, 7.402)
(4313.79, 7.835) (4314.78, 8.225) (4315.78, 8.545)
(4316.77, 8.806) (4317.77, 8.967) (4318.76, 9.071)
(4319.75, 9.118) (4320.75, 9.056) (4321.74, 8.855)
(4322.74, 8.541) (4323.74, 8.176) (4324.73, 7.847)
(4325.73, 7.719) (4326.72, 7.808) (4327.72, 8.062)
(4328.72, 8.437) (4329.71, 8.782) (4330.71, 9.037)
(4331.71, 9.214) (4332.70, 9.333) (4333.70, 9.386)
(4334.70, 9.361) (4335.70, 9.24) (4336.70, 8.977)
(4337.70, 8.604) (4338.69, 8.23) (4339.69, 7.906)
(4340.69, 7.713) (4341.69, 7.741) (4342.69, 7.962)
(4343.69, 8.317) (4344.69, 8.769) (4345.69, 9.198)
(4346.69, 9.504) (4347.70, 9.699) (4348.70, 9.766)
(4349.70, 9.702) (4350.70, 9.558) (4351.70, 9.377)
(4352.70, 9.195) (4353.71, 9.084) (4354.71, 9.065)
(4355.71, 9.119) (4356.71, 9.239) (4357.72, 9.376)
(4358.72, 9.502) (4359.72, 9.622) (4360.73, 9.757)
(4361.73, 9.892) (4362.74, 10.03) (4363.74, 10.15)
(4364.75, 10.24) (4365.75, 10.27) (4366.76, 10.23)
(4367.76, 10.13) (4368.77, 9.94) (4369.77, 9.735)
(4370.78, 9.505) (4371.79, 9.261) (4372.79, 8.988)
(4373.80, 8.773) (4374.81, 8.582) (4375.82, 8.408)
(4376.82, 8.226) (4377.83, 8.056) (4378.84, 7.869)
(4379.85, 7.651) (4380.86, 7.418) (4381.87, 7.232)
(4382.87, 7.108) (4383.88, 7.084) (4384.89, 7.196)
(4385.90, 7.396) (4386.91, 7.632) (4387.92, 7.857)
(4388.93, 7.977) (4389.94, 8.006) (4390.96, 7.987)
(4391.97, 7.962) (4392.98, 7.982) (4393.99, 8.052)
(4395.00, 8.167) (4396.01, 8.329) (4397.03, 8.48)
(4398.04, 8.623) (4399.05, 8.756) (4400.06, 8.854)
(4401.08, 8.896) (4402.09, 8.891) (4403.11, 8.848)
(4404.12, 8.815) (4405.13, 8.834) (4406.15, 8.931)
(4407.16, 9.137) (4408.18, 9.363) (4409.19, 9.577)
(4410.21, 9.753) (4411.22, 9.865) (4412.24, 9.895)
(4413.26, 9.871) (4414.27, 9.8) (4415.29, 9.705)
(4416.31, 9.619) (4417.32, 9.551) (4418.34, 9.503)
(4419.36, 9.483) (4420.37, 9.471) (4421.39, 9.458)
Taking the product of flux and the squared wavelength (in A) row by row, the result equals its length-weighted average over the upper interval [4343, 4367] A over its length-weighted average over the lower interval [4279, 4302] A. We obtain 1.4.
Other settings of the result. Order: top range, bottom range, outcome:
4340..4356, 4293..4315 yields 1.47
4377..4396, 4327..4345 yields 0.92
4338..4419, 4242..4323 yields 1.24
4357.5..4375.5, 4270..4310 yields 1.48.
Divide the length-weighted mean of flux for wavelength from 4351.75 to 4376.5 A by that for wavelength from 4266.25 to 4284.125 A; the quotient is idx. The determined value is 1.26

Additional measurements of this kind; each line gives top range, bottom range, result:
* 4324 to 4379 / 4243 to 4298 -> 1.17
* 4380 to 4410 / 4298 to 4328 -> 1.16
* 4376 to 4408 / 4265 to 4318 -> 1.16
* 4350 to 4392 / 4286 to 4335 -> 1.19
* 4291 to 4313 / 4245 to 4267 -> 0.74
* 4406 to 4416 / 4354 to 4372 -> 0.99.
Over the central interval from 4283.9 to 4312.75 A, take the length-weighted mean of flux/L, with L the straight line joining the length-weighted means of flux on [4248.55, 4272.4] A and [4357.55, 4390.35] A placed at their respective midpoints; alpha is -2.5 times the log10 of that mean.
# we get 0.28 mag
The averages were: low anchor 8.2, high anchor 8.76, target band 6.45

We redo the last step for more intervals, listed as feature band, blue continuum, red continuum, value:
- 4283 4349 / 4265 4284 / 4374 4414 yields 0.03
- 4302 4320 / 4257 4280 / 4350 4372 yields 0.26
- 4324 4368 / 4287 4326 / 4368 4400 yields -0.18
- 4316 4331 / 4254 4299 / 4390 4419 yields -0.05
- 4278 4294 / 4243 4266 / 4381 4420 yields 0.13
